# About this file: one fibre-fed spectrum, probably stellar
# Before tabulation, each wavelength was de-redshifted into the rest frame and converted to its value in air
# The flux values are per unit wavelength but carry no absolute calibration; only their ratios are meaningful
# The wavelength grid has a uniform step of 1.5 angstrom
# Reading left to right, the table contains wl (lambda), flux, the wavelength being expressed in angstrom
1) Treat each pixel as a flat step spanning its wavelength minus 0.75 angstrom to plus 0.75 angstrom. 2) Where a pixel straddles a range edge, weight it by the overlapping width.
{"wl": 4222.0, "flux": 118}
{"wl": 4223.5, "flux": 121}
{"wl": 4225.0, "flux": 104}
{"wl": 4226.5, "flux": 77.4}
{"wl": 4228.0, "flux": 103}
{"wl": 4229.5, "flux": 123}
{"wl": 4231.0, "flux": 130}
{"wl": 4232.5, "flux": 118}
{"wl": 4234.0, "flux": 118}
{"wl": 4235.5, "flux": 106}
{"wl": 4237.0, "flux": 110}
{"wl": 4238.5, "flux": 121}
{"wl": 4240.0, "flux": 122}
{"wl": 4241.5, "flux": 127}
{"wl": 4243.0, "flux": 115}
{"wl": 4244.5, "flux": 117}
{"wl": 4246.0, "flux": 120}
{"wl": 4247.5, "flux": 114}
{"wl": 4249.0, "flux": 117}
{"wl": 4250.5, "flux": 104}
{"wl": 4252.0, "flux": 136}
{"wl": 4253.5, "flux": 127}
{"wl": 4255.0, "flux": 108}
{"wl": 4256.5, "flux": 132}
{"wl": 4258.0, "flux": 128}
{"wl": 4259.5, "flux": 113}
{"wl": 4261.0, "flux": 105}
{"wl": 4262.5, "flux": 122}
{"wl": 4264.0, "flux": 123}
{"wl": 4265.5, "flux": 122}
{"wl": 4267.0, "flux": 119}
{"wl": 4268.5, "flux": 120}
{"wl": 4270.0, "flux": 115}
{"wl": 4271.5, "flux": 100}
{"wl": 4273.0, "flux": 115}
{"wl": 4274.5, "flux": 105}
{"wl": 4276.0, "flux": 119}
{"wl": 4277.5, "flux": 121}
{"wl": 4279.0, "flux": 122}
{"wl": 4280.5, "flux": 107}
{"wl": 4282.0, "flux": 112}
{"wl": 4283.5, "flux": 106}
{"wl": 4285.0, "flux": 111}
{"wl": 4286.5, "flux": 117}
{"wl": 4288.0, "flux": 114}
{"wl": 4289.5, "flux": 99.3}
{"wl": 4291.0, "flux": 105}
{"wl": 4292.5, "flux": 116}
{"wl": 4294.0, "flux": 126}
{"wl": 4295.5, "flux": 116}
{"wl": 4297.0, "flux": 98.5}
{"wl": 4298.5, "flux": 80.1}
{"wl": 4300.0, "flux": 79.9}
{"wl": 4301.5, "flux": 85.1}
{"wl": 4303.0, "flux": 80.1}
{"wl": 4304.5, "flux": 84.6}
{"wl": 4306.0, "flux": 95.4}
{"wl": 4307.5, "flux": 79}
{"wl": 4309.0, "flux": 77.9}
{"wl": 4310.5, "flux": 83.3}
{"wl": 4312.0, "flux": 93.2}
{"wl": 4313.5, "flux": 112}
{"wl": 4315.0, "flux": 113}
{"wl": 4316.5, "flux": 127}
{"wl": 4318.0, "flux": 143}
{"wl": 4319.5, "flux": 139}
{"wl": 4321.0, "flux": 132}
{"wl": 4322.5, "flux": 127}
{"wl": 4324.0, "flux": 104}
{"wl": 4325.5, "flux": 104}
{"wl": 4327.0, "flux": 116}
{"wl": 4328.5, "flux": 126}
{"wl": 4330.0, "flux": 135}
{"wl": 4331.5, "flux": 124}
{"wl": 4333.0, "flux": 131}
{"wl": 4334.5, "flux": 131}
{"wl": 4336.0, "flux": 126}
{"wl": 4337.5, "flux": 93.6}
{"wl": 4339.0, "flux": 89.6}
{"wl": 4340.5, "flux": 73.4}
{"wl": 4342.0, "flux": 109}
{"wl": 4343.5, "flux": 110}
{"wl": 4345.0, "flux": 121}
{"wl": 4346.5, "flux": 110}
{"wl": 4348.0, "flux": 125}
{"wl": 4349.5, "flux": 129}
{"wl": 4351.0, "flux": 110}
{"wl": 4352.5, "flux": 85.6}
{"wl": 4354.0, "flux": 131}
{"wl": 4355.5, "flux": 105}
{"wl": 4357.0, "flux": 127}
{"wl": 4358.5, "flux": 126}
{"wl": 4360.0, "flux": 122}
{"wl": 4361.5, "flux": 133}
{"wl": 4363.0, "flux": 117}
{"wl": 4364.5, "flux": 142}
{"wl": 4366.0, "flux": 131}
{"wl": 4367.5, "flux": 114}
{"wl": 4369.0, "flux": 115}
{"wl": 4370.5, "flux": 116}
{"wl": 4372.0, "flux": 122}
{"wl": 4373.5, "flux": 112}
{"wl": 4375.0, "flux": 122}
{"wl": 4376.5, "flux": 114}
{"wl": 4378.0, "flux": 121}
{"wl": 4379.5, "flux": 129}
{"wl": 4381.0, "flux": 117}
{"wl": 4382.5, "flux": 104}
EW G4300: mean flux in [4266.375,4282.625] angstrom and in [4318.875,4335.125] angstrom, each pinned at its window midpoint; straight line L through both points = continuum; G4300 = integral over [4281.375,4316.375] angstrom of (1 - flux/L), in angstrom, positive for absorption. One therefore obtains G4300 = 5.57 angstrom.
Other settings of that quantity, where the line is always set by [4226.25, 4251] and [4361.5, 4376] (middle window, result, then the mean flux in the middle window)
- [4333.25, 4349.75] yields 1.3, 111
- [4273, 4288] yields 0.5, 113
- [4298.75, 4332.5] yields 3.4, 107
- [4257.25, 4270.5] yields -0.3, 119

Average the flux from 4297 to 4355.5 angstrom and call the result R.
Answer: 108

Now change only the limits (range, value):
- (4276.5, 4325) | 107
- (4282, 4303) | 104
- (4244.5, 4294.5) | 116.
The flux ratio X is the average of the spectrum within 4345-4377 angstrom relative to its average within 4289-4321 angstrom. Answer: 1.17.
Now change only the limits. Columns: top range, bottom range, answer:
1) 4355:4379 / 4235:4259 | 1.02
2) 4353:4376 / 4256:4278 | 1.04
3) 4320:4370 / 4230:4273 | 0.99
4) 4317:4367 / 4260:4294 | 1.05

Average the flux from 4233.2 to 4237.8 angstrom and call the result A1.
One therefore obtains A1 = 112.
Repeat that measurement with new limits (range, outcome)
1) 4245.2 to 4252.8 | 118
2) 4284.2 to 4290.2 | 110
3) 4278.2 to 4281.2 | 115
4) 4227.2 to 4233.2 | 118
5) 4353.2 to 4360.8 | 122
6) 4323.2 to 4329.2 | 113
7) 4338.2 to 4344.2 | 95.4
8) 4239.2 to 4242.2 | 124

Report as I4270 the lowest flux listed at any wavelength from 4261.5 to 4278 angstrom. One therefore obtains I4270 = 100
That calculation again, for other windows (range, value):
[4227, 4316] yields 77.9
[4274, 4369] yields 73.4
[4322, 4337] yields 104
